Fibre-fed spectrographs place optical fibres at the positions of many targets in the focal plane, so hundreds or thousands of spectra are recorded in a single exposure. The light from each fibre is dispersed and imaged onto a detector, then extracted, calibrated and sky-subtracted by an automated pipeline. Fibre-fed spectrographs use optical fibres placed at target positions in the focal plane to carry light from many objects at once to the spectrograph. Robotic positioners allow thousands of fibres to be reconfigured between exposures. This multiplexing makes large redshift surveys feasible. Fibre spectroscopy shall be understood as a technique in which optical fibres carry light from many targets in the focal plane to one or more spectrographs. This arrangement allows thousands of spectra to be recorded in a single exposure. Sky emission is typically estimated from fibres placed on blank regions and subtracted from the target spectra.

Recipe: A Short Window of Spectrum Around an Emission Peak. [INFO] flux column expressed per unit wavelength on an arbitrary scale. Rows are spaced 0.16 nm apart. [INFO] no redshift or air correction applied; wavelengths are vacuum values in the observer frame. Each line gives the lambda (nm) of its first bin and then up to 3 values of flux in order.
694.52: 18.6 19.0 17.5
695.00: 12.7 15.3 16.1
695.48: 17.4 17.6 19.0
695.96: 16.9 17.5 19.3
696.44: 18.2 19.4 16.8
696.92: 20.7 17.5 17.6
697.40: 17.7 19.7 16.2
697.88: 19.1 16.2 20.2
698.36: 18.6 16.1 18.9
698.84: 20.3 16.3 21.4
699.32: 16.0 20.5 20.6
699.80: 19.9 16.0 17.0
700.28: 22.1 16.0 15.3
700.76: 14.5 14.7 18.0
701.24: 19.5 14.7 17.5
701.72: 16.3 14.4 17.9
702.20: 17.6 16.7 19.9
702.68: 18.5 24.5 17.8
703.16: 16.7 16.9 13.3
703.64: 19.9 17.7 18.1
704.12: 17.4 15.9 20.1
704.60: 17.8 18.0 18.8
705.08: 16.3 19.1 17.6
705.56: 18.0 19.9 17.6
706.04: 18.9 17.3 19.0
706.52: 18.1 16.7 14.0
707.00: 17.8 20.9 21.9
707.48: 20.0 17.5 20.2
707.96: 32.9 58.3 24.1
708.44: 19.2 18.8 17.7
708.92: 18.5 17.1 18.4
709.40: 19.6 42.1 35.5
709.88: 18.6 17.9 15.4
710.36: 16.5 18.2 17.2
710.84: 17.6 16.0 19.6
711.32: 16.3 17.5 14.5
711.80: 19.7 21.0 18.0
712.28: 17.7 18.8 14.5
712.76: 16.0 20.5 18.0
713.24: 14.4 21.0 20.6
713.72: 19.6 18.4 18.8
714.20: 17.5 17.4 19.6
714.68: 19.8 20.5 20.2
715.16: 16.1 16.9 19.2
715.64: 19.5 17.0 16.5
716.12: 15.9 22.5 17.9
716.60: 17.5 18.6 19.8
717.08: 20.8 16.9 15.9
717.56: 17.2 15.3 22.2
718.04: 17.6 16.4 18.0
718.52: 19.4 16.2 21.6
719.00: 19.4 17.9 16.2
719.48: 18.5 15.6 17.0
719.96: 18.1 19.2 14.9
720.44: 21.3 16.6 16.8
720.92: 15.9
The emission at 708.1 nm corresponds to [S II]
